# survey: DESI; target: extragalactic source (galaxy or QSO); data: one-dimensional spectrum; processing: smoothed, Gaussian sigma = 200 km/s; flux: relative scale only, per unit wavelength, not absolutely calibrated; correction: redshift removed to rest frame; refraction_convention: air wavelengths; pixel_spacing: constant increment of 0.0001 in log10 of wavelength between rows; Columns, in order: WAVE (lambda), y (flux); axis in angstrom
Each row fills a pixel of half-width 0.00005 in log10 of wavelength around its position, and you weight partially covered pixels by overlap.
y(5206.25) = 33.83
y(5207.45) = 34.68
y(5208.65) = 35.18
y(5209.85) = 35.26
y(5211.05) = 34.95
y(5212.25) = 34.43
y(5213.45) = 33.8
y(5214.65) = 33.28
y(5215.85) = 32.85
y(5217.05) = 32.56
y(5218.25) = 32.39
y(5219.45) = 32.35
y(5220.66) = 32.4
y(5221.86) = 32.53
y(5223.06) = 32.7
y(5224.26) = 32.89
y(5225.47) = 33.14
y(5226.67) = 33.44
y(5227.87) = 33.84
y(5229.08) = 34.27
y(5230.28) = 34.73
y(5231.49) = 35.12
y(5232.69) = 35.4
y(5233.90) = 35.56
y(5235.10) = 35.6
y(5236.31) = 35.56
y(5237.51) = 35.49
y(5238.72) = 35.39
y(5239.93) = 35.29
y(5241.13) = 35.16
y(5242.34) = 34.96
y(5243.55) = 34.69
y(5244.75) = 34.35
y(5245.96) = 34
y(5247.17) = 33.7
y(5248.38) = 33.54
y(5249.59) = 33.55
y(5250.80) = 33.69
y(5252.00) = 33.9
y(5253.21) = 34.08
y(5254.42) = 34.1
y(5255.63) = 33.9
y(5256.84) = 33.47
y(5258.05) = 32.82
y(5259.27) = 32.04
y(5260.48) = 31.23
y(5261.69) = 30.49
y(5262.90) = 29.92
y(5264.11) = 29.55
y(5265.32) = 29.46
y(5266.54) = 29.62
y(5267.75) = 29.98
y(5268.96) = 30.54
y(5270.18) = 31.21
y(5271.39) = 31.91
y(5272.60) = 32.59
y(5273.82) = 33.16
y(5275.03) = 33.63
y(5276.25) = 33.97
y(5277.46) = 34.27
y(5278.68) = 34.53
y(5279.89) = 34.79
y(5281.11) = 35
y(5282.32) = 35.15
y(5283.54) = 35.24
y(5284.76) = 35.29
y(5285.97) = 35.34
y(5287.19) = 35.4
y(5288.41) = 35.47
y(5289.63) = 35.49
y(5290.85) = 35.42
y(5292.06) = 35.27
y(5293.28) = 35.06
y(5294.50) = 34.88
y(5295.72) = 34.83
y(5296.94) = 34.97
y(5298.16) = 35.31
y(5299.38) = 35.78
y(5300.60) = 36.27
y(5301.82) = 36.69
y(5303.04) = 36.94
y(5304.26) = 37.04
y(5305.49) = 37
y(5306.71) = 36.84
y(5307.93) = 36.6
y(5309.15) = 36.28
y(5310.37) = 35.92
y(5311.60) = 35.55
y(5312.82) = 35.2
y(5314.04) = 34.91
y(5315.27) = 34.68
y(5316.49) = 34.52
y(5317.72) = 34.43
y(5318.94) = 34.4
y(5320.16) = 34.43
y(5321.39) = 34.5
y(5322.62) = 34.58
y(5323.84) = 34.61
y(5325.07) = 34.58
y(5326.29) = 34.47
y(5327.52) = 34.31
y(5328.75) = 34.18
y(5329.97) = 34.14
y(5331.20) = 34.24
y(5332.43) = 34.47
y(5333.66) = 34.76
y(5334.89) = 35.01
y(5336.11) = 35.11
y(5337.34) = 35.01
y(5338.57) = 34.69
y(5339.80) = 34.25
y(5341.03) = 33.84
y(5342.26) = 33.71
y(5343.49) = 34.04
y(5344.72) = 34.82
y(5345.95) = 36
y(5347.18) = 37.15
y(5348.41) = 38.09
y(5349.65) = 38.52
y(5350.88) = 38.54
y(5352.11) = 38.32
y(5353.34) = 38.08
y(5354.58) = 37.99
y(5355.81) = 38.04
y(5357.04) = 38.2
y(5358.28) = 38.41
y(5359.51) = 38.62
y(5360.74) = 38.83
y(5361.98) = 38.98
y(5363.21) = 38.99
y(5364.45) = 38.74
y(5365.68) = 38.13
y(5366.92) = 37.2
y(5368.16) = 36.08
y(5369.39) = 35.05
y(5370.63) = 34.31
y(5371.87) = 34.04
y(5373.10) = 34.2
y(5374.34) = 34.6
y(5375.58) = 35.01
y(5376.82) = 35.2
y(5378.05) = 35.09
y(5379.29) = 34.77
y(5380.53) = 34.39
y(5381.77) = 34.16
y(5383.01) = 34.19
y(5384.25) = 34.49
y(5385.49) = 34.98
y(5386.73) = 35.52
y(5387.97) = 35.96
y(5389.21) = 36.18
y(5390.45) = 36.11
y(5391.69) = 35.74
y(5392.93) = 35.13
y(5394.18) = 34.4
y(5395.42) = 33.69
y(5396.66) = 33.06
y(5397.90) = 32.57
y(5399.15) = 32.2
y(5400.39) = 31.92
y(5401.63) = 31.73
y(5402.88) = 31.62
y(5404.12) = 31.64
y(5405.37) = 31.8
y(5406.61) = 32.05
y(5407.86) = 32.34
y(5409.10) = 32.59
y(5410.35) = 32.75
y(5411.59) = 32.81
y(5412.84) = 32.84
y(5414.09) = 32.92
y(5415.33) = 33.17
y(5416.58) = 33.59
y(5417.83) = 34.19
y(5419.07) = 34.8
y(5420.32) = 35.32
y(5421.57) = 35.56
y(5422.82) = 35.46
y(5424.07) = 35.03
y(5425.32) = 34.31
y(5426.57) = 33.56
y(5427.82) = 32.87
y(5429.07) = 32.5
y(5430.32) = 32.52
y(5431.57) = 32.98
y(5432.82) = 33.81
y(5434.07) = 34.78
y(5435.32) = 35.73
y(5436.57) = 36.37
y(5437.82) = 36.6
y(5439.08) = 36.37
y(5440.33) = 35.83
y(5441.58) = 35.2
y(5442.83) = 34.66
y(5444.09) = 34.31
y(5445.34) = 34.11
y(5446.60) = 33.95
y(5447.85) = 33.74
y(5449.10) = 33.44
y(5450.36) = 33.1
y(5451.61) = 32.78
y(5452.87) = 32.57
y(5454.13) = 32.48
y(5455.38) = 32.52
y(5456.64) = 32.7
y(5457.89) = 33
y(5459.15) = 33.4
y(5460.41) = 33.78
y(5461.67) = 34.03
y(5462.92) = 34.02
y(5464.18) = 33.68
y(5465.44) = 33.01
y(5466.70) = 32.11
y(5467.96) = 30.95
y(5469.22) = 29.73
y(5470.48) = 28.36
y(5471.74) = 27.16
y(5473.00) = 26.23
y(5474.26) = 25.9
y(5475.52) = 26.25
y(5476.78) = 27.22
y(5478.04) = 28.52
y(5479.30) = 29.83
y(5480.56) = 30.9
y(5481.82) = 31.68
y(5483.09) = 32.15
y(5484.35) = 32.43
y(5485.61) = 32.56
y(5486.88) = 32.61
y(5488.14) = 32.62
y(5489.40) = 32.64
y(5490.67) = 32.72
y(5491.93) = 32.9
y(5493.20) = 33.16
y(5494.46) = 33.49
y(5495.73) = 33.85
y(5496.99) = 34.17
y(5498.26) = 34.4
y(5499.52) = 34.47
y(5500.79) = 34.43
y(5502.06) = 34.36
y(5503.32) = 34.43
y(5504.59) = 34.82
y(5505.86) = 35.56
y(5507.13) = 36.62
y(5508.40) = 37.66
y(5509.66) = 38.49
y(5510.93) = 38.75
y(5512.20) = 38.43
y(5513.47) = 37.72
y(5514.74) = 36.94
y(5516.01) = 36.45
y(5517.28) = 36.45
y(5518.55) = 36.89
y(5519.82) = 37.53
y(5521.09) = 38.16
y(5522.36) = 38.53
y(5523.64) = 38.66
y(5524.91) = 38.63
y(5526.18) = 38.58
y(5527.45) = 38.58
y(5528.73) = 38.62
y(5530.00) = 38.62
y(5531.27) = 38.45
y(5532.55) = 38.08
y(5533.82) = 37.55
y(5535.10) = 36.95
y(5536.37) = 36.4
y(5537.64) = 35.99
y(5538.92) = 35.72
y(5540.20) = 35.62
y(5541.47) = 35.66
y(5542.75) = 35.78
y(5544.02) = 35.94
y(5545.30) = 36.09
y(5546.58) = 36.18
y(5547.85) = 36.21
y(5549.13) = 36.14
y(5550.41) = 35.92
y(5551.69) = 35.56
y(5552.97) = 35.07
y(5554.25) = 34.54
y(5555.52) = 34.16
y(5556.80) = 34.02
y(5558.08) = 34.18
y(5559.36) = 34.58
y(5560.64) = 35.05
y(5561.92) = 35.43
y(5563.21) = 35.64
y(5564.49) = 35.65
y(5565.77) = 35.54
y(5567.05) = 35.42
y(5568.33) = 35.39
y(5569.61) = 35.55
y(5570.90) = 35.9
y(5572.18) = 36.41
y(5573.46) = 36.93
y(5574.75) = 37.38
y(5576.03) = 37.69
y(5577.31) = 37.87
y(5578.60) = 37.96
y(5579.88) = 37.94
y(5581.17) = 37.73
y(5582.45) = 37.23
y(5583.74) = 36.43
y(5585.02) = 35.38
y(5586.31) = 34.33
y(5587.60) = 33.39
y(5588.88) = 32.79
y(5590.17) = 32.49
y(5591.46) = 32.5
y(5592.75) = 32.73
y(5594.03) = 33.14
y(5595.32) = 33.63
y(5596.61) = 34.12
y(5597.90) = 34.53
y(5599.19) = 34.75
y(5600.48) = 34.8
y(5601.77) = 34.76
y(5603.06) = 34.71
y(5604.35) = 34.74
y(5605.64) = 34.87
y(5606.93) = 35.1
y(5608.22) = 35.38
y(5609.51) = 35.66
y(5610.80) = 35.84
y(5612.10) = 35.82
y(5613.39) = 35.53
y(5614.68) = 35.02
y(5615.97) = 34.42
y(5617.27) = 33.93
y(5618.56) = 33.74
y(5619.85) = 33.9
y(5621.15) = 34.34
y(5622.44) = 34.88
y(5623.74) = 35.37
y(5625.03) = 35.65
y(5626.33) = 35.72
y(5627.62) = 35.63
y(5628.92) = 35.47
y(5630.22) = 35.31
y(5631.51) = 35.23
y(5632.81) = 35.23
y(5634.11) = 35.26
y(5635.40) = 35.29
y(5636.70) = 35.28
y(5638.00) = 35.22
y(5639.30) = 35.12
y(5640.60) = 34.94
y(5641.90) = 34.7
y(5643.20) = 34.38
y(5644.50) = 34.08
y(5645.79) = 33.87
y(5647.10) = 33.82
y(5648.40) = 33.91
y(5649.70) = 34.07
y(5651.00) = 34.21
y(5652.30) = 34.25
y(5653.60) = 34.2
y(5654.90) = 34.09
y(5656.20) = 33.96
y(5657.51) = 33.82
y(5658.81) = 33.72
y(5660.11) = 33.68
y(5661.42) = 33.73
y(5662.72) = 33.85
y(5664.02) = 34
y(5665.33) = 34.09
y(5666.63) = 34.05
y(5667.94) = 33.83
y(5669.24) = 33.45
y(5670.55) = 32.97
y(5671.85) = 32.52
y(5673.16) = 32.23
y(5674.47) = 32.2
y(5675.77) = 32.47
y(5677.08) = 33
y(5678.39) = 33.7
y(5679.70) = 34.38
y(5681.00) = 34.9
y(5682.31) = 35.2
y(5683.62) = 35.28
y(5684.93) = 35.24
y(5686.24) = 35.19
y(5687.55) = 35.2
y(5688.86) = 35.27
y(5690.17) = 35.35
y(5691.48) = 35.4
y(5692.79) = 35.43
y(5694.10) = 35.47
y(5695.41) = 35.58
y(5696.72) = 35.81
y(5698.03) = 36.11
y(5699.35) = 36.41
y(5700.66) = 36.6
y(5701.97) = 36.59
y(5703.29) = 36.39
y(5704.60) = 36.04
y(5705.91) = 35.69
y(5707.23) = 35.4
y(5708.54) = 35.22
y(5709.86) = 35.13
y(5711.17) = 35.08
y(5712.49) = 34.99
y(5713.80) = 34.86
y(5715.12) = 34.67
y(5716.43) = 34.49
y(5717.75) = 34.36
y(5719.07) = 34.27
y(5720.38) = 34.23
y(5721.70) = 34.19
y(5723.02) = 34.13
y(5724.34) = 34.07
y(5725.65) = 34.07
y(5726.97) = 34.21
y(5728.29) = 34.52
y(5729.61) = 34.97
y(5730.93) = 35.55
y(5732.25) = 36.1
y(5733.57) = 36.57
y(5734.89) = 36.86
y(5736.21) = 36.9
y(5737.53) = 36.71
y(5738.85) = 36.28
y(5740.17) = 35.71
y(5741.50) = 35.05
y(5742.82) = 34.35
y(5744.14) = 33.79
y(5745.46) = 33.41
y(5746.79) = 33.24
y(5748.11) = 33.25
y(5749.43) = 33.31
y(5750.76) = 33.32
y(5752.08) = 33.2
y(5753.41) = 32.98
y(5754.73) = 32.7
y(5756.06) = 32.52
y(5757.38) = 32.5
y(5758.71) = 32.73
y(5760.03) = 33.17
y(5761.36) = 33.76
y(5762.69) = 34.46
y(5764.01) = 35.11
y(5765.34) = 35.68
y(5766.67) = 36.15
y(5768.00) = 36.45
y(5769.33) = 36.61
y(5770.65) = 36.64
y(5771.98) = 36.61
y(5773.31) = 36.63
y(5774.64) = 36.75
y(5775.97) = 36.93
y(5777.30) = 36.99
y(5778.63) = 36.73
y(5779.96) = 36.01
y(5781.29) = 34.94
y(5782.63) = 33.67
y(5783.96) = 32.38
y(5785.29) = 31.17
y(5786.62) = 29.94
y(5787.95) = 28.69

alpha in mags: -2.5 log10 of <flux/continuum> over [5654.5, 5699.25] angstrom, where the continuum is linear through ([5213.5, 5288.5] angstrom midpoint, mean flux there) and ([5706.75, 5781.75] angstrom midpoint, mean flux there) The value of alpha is 0.013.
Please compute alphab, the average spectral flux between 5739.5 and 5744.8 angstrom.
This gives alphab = 34.7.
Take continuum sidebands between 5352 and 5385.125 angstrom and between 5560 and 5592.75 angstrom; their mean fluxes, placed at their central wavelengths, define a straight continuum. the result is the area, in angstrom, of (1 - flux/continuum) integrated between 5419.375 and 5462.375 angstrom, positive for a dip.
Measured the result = 2.4 angstrom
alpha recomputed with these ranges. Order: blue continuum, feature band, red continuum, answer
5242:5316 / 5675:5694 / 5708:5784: 0.00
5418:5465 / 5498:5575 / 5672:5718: -0.06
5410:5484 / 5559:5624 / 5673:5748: -0.04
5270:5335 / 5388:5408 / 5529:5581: 0.06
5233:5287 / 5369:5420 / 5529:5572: 0.02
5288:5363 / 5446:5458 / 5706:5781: 0.08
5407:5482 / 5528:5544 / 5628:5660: -0.10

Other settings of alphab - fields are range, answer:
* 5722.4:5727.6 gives 34.2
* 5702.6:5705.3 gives 36.2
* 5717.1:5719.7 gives 34.3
